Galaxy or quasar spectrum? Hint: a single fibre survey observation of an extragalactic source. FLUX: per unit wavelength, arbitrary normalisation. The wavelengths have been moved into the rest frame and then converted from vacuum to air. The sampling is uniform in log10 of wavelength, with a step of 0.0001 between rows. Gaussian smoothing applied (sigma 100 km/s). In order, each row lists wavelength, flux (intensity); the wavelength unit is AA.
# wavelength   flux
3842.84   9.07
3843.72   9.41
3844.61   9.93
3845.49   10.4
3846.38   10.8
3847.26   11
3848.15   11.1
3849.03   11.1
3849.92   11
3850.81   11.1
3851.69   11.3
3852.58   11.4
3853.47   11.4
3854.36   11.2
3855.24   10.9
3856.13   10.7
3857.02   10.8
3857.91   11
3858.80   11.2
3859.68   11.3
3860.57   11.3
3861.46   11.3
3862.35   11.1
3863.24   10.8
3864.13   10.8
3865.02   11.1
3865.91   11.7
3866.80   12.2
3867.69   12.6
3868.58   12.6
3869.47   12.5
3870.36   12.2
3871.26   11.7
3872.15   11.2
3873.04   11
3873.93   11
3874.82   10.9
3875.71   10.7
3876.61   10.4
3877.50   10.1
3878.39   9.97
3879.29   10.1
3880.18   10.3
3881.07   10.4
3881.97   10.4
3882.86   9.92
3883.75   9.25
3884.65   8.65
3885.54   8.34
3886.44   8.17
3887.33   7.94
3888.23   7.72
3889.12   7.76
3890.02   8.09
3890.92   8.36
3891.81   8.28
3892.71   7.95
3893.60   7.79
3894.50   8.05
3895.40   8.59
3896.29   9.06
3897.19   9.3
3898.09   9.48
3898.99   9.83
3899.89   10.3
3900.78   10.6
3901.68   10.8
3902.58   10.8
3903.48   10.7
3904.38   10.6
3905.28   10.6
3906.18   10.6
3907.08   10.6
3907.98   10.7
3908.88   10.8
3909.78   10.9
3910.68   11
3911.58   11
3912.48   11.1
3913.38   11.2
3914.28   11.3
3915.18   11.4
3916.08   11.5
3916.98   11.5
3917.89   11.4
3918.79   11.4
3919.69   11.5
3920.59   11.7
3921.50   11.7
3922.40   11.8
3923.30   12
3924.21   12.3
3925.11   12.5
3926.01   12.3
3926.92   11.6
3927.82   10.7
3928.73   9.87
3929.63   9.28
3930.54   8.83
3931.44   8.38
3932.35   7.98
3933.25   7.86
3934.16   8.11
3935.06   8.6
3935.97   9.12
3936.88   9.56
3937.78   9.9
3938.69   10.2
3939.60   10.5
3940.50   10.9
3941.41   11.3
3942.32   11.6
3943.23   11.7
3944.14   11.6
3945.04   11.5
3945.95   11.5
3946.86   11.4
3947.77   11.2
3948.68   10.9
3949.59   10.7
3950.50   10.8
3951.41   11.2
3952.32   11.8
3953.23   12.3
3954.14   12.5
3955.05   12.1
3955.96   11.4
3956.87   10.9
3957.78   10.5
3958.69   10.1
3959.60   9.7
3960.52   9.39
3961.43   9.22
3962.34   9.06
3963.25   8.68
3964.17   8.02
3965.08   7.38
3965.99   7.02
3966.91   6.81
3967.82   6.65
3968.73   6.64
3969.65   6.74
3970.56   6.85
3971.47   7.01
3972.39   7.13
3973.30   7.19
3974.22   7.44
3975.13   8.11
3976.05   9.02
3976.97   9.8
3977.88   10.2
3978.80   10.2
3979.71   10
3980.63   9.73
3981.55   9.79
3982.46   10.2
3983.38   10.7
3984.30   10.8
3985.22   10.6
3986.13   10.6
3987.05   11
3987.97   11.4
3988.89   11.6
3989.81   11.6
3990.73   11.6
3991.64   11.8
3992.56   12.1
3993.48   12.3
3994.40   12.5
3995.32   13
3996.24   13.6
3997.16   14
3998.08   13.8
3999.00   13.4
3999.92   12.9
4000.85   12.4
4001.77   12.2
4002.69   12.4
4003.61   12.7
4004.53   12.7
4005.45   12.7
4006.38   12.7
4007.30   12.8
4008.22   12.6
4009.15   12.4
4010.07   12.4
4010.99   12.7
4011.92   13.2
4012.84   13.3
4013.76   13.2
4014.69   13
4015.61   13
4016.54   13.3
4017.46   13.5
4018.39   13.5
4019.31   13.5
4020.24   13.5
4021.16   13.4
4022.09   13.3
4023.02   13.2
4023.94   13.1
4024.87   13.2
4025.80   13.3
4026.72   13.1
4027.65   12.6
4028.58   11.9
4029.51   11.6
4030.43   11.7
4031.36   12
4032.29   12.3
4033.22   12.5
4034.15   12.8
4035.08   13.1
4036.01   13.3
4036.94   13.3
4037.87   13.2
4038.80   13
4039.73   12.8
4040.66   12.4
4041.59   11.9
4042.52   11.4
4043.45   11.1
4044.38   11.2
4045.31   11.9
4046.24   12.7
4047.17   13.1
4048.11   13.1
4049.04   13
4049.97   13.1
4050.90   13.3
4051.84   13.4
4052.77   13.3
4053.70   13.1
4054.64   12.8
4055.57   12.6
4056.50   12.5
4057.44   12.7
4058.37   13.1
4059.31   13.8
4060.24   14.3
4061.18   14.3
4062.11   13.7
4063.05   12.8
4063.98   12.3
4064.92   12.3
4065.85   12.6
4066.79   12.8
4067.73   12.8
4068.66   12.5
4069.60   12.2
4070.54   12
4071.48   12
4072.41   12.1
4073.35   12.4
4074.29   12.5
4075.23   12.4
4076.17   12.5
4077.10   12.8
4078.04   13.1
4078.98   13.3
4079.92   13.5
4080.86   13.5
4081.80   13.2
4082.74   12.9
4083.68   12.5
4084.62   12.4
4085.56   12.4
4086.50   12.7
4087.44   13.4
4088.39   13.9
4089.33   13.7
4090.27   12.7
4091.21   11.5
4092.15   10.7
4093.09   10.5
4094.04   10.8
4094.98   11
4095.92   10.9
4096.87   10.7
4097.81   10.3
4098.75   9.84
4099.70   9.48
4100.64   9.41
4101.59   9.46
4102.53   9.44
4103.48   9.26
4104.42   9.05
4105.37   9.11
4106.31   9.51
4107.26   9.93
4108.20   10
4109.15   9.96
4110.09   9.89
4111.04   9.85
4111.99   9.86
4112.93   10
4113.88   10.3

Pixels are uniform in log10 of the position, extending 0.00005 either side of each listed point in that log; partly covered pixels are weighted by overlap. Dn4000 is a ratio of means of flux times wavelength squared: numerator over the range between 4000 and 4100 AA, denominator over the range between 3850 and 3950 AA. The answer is 1.3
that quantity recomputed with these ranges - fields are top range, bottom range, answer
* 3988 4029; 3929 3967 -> 1.31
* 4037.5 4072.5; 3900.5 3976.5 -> 1.33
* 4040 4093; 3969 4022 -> 1.14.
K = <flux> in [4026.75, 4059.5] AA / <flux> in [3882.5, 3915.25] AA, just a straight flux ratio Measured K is 1.31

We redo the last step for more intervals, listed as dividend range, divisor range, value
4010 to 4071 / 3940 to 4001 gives 1.23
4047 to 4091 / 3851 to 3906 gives 1.26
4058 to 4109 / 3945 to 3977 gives 1.27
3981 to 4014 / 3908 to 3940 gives 1.15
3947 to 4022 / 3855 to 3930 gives 1.05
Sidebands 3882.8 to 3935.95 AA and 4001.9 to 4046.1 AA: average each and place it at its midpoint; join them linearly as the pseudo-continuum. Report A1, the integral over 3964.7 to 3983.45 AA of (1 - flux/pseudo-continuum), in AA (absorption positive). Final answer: 5.3 AA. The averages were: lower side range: 10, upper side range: 12.7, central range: 8.27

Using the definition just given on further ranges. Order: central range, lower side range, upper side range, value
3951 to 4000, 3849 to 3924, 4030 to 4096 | 6.0 AA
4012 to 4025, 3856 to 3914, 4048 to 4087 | -1.2 AA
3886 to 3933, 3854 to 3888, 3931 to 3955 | 1.9 AA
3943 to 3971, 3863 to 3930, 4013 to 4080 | 3.8 AA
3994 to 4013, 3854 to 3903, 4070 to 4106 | -3.1 AA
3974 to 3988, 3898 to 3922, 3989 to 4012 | 2.6 AA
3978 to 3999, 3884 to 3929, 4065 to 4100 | -0.7 AA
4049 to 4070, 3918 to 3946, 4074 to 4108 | -3.2 AA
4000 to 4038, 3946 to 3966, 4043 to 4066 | -2.7 AA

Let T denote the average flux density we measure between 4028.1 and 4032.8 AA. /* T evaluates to 11.9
